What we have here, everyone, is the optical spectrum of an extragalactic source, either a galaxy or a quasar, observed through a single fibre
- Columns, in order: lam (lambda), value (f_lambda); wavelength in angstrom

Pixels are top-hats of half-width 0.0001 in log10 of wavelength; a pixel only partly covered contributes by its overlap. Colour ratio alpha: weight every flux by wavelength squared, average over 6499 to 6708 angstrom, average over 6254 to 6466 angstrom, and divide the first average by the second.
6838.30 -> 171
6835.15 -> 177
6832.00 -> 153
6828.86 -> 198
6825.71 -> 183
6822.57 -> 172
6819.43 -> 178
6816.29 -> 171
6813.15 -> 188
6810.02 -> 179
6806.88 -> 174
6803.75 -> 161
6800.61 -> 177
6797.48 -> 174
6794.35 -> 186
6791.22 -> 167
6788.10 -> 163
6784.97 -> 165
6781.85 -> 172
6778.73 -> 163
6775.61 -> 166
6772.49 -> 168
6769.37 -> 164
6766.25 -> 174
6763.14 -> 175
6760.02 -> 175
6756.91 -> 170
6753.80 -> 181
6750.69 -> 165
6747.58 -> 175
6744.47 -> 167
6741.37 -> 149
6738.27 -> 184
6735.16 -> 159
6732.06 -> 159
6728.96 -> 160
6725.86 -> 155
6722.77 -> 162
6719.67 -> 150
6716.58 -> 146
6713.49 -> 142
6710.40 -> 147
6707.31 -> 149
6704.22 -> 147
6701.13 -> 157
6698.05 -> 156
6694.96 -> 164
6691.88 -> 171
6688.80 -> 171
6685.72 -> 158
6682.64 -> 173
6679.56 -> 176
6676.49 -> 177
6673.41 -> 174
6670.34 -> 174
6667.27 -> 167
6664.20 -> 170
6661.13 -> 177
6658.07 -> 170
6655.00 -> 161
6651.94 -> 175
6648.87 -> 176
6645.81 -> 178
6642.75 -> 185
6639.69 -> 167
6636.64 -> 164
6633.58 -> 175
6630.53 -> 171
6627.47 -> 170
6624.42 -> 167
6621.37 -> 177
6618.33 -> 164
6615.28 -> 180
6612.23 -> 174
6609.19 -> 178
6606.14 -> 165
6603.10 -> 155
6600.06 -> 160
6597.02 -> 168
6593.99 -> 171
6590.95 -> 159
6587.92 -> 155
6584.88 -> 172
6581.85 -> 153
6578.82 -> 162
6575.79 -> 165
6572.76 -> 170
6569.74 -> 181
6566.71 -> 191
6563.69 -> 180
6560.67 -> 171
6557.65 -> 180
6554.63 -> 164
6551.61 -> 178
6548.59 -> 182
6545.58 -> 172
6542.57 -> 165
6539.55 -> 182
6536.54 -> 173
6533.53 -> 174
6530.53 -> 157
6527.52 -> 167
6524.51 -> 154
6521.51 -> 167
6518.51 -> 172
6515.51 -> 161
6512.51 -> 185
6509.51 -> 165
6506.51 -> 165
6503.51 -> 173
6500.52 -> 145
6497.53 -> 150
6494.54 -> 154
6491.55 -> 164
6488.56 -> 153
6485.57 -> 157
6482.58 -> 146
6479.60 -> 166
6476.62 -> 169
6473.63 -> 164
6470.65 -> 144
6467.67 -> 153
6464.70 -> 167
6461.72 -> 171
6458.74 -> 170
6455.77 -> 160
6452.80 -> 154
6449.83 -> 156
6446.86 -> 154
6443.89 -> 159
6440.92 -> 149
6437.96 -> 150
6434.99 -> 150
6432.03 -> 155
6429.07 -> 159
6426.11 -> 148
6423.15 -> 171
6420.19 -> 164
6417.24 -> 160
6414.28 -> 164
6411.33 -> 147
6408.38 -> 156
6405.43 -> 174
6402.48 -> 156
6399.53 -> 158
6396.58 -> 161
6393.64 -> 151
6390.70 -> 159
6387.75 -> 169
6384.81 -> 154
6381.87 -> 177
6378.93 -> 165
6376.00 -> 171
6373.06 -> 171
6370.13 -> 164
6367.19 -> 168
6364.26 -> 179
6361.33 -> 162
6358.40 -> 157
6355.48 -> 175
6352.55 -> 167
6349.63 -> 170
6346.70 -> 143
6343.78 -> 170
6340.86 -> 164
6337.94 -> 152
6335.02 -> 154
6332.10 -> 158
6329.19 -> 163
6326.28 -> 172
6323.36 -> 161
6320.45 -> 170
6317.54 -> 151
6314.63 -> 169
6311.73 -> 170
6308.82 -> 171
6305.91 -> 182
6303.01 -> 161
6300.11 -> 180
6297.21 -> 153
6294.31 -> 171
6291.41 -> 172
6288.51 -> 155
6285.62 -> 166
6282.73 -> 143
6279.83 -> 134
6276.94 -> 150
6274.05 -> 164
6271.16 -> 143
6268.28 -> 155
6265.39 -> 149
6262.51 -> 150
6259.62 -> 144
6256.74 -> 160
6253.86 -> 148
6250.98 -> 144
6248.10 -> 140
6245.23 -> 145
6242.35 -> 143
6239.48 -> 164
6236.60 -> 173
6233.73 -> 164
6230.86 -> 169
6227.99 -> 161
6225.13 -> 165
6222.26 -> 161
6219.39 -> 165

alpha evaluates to 1.1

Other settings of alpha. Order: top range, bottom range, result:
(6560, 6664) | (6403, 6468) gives 1.13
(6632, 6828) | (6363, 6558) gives 1.12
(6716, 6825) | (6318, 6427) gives 1.17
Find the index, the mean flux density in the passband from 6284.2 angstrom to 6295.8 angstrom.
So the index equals 166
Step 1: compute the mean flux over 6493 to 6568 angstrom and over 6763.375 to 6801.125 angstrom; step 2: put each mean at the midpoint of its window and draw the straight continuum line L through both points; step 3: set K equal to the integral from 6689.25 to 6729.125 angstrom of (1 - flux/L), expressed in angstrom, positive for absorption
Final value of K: 3.6 angstrom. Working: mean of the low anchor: 169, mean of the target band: 155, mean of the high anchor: 170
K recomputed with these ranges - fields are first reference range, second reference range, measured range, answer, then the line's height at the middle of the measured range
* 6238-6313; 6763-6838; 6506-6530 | -0.43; 164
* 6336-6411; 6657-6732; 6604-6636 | -1.80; 162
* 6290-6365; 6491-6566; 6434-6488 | 3.08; 167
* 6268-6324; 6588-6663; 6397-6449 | 2.29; 165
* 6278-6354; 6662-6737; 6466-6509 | 1.13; 162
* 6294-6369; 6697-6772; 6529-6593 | -3.08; 163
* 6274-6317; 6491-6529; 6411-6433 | 0.50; 163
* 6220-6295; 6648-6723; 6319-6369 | -2.26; 157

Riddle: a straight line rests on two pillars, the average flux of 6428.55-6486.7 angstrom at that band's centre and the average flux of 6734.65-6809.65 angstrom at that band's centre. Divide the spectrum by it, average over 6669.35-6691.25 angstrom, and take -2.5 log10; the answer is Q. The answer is -0.03 mag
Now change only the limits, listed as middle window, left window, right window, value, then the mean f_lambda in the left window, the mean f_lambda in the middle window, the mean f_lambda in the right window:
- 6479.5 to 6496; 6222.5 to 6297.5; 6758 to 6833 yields 0.05 mag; 155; 156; 173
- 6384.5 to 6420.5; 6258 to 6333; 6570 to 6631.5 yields 0.02 mag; 160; 159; 167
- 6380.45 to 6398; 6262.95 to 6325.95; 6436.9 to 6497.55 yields -0.02 mag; 161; 162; 158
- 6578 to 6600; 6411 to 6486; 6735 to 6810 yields 0.00 mag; 158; 163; 170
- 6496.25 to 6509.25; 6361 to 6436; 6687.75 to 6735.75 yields 0.01 mag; 162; 159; 156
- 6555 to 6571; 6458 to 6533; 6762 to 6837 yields -0.10 mag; 162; 179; 173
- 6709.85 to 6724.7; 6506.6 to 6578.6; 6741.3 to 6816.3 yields 0.15 mag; 172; 150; 171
